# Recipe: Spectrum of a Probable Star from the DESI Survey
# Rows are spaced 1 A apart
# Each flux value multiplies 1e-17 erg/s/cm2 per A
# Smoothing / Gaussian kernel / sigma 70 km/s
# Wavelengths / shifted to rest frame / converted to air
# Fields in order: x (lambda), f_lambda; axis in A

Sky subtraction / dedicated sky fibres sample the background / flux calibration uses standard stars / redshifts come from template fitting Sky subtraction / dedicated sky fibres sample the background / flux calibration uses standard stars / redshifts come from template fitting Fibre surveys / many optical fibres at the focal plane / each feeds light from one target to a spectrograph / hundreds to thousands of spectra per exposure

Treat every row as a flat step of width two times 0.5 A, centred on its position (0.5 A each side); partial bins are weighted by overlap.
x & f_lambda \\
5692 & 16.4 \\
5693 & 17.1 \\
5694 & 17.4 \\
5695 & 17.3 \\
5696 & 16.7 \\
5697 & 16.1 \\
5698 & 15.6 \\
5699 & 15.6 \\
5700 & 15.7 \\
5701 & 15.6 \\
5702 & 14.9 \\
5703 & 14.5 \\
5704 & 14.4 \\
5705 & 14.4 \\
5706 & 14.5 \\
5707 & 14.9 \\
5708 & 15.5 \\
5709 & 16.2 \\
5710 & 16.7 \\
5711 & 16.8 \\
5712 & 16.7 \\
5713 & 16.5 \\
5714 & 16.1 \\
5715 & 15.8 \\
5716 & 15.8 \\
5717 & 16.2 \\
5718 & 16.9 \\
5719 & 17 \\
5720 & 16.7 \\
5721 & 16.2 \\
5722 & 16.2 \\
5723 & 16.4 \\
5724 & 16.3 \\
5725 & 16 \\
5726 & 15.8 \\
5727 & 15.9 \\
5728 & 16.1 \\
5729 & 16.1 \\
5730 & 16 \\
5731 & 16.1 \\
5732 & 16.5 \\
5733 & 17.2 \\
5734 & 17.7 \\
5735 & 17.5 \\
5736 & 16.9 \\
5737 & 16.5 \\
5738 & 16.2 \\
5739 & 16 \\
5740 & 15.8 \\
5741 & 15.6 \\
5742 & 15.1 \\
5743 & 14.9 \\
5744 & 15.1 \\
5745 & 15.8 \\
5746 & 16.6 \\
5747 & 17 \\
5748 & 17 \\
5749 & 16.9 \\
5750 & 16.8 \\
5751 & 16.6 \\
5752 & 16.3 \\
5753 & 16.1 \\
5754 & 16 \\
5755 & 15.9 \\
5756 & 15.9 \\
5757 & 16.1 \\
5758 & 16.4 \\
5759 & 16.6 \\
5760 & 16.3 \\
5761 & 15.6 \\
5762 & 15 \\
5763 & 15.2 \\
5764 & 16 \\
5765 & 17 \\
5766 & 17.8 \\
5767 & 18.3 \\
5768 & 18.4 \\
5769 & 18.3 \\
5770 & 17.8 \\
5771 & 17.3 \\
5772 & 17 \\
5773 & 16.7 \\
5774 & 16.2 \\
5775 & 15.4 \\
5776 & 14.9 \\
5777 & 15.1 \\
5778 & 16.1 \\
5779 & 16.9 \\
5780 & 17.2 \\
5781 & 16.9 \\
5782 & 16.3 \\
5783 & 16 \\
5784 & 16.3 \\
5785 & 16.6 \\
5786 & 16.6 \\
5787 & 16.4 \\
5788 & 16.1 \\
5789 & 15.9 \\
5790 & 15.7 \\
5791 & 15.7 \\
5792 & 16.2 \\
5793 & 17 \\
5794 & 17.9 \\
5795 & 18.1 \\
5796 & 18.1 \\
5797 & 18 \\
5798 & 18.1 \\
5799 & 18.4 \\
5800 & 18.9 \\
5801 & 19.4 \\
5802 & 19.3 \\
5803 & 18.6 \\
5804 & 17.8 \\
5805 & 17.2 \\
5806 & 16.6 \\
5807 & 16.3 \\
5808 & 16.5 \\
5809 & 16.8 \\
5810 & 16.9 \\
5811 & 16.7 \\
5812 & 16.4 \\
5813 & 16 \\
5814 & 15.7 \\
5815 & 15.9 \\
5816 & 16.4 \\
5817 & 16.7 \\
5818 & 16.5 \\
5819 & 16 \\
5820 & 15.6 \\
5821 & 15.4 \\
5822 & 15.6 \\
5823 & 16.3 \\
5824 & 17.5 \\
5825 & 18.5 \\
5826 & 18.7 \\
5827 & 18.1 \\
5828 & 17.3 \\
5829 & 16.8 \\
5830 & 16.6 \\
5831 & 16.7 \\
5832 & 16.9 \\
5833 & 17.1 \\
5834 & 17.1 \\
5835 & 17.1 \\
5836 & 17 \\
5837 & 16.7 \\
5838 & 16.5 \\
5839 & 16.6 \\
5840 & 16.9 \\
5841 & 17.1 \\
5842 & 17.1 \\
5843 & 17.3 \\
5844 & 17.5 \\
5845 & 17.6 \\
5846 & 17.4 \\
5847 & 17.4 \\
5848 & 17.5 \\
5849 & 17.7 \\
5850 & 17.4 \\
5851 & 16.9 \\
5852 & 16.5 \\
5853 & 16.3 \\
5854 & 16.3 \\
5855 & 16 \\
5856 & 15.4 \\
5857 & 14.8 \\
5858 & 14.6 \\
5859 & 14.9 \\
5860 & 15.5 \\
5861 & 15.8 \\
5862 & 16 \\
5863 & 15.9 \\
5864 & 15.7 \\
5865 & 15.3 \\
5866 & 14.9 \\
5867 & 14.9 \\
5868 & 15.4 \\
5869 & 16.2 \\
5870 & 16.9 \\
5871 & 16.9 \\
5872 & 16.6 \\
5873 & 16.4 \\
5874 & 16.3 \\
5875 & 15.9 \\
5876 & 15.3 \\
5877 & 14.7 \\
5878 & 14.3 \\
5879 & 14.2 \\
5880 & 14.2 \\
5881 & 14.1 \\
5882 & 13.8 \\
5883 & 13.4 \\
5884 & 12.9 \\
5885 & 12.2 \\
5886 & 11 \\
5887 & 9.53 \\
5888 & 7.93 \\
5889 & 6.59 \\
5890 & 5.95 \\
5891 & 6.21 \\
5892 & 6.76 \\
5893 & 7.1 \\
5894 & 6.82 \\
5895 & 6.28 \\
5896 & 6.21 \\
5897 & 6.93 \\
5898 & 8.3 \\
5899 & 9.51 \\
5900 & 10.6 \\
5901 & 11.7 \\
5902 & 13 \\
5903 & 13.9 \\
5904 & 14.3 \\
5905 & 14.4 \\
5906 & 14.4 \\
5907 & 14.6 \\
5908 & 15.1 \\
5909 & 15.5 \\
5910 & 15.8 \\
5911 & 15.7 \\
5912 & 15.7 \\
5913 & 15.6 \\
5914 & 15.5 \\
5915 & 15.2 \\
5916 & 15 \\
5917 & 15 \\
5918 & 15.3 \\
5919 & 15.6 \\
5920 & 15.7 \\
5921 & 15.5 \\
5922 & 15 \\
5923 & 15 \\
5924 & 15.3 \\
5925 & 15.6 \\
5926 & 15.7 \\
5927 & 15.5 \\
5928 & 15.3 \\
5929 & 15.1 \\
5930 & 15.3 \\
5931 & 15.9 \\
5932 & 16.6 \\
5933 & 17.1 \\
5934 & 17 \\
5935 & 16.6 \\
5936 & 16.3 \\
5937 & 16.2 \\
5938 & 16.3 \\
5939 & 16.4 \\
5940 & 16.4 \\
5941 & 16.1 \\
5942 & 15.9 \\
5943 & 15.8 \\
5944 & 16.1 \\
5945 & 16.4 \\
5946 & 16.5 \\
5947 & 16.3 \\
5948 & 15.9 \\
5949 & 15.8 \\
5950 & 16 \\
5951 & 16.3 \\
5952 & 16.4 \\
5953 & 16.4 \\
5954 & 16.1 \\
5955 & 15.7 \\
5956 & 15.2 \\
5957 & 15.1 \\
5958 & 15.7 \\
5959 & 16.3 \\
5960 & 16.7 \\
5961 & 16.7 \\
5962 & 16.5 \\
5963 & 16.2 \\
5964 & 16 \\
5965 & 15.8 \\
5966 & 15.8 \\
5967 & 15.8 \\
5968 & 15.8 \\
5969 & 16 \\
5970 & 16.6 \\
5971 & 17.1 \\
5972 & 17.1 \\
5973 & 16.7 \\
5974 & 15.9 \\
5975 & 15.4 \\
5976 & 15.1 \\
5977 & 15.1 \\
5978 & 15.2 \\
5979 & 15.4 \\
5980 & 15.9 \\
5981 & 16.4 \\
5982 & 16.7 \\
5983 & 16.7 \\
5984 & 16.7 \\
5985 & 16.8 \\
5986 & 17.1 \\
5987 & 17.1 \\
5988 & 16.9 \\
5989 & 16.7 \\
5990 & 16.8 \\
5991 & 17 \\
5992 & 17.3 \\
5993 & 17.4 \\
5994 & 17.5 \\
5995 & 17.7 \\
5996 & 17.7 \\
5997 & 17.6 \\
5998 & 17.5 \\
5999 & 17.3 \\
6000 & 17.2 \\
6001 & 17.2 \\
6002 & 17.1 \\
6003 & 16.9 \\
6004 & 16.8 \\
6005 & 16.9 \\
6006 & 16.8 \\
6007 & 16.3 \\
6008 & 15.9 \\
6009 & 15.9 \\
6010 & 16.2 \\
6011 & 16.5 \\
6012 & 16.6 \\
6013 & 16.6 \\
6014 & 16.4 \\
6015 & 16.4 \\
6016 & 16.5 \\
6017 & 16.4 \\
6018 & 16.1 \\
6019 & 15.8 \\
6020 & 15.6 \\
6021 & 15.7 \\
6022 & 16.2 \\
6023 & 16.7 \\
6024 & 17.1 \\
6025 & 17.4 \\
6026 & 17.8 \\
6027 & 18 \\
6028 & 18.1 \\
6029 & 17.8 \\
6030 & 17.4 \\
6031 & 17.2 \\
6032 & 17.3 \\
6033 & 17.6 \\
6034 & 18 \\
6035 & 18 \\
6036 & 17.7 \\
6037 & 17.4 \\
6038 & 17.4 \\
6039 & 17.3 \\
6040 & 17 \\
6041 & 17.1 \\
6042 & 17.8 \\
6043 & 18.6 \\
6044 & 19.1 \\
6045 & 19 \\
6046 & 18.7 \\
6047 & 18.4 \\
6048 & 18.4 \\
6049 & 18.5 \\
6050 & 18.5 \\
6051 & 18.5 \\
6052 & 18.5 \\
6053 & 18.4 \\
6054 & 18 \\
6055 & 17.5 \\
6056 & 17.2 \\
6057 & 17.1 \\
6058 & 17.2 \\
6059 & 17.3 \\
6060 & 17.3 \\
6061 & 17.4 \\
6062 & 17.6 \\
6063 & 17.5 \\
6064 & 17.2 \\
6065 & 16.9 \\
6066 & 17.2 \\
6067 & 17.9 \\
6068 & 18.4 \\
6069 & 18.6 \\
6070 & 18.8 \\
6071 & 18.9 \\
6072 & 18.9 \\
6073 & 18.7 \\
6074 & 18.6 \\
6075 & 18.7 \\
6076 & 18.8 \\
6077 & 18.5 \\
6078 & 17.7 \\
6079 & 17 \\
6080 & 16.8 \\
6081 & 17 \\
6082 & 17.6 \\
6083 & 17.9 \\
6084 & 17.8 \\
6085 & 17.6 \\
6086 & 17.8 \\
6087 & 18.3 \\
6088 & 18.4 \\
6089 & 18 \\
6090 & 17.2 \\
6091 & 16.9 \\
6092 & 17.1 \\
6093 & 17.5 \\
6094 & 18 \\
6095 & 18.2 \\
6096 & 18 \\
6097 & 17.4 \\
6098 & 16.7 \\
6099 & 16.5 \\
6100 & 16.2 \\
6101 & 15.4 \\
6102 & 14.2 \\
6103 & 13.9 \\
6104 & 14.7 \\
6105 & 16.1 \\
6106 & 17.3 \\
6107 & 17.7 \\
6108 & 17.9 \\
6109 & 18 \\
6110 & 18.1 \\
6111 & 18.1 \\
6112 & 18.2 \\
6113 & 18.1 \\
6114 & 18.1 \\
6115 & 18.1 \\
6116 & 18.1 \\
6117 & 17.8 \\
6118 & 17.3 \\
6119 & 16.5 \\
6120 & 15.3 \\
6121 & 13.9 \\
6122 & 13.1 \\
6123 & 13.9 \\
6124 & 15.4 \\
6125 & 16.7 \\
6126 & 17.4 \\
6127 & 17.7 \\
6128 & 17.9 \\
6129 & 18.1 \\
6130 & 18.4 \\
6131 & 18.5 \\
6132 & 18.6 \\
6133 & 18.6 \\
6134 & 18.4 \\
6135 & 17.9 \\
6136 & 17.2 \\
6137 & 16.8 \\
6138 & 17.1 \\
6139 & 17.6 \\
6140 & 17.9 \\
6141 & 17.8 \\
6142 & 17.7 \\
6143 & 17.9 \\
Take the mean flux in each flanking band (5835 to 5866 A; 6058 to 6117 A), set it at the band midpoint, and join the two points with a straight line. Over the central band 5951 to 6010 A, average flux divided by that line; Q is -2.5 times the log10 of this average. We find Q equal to 0.04 mag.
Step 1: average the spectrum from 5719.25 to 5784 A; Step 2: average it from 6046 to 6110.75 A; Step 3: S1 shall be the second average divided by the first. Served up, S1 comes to 1.07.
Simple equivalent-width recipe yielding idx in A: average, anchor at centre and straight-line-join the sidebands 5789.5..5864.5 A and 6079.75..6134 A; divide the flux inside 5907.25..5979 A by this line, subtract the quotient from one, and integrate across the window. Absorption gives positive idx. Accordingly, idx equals 4.56 A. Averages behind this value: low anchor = 16.8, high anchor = 17.1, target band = 15.9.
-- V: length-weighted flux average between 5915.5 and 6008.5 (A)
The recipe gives 16.3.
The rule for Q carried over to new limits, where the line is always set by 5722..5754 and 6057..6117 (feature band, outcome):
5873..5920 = 0.33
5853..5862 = 0.08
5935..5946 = 0.05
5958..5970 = 0.06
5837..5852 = -0.03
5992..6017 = 0.02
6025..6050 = -0.03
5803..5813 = -0.02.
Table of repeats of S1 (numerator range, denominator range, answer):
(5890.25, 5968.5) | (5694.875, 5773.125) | 0.90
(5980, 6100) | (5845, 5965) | 1.19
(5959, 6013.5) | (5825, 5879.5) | 1.01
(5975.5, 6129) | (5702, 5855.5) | 1.04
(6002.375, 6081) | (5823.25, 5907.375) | 1.21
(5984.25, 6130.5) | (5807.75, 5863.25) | 1.04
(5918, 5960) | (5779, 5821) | 0.94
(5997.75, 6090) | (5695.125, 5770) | 1.08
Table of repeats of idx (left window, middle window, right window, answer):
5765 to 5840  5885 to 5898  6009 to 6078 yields 7.3 A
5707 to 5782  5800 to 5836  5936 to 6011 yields -1.3 A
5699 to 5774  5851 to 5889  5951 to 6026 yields 3.9 A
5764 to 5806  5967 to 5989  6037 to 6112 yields 1.5 A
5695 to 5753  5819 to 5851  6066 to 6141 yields -1.1 A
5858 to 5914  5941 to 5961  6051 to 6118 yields -2.1 A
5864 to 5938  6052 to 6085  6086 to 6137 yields -2.9 A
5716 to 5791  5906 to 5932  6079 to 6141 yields 2.1 A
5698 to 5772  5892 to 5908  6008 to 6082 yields 6.0 A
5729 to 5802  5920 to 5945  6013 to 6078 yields 1.9 A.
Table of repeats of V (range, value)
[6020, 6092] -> 17.8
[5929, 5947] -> 16.3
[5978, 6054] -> 17.2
